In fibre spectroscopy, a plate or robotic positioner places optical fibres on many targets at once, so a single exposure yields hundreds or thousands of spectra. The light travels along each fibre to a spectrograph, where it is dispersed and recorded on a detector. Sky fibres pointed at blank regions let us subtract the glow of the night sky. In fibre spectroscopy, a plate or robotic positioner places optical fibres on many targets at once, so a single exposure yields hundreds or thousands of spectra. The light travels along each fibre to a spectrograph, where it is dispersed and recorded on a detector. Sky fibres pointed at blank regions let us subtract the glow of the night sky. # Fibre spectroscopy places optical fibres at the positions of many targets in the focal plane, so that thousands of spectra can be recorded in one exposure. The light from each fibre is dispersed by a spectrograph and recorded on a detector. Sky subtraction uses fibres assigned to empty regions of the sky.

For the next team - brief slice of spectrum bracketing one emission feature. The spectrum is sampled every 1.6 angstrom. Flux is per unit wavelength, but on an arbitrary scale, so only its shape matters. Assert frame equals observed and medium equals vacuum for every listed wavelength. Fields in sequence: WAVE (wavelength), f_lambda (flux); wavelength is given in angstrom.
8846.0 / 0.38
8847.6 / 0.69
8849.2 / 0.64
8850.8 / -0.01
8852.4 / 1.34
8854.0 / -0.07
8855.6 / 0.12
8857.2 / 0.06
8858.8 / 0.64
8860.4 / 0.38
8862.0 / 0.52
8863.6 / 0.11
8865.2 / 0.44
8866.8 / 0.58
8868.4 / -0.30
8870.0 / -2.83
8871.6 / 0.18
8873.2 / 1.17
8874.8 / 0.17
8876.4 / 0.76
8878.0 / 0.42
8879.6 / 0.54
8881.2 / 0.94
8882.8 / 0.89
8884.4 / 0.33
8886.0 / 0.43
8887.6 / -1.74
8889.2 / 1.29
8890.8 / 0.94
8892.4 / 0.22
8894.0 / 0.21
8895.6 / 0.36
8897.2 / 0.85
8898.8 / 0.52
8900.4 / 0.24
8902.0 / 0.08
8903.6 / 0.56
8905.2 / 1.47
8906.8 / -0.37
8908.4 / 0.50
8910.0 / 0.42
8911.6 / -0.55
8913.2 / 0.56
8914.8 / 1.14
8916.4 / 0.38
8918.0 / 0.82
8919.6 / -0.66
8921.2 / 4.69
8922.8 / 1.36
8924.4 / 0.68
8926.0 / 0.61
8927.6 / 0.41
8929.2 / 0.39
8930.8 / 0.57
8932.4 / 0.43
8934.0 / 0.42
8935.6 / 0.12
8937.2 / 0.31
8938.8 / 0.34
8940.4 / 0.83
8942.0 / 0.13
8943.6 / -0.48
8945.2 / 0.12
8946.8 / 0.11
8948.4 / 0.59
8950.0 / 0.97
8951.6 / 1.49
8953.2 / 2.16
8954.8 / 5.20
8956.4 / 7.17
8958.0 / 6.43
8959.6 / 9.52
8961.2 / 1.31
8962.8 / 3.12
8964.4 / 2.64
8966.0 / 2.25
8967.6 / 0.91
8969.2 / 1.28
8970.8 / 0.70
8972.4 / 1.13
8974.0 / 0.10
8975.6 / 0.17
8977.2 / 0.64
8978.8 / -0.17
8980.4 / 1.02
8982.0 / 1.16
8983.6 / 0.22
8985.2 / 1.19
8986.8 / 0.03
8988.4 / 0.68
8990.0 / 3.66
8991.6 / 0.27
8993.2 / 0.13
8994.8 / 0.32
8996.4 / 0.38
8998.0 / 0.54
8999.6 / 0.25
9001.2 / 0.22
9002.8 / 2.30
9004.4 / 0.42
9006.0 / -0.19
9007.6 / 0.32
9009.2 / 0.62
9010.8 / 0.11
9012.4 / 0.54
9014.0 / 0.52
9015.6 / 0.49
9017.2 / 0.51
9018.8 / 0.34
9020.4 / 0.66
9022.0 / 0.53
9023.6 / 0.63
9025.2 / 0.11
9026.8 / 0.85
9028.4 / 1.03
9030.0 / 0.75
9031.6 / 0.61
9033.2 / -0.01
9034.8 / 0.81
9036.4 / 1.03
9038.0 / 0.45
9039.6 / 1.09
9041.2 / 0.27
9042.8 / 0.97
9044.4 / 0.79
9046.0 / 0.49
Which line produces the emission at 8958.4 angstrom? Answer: H-beta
